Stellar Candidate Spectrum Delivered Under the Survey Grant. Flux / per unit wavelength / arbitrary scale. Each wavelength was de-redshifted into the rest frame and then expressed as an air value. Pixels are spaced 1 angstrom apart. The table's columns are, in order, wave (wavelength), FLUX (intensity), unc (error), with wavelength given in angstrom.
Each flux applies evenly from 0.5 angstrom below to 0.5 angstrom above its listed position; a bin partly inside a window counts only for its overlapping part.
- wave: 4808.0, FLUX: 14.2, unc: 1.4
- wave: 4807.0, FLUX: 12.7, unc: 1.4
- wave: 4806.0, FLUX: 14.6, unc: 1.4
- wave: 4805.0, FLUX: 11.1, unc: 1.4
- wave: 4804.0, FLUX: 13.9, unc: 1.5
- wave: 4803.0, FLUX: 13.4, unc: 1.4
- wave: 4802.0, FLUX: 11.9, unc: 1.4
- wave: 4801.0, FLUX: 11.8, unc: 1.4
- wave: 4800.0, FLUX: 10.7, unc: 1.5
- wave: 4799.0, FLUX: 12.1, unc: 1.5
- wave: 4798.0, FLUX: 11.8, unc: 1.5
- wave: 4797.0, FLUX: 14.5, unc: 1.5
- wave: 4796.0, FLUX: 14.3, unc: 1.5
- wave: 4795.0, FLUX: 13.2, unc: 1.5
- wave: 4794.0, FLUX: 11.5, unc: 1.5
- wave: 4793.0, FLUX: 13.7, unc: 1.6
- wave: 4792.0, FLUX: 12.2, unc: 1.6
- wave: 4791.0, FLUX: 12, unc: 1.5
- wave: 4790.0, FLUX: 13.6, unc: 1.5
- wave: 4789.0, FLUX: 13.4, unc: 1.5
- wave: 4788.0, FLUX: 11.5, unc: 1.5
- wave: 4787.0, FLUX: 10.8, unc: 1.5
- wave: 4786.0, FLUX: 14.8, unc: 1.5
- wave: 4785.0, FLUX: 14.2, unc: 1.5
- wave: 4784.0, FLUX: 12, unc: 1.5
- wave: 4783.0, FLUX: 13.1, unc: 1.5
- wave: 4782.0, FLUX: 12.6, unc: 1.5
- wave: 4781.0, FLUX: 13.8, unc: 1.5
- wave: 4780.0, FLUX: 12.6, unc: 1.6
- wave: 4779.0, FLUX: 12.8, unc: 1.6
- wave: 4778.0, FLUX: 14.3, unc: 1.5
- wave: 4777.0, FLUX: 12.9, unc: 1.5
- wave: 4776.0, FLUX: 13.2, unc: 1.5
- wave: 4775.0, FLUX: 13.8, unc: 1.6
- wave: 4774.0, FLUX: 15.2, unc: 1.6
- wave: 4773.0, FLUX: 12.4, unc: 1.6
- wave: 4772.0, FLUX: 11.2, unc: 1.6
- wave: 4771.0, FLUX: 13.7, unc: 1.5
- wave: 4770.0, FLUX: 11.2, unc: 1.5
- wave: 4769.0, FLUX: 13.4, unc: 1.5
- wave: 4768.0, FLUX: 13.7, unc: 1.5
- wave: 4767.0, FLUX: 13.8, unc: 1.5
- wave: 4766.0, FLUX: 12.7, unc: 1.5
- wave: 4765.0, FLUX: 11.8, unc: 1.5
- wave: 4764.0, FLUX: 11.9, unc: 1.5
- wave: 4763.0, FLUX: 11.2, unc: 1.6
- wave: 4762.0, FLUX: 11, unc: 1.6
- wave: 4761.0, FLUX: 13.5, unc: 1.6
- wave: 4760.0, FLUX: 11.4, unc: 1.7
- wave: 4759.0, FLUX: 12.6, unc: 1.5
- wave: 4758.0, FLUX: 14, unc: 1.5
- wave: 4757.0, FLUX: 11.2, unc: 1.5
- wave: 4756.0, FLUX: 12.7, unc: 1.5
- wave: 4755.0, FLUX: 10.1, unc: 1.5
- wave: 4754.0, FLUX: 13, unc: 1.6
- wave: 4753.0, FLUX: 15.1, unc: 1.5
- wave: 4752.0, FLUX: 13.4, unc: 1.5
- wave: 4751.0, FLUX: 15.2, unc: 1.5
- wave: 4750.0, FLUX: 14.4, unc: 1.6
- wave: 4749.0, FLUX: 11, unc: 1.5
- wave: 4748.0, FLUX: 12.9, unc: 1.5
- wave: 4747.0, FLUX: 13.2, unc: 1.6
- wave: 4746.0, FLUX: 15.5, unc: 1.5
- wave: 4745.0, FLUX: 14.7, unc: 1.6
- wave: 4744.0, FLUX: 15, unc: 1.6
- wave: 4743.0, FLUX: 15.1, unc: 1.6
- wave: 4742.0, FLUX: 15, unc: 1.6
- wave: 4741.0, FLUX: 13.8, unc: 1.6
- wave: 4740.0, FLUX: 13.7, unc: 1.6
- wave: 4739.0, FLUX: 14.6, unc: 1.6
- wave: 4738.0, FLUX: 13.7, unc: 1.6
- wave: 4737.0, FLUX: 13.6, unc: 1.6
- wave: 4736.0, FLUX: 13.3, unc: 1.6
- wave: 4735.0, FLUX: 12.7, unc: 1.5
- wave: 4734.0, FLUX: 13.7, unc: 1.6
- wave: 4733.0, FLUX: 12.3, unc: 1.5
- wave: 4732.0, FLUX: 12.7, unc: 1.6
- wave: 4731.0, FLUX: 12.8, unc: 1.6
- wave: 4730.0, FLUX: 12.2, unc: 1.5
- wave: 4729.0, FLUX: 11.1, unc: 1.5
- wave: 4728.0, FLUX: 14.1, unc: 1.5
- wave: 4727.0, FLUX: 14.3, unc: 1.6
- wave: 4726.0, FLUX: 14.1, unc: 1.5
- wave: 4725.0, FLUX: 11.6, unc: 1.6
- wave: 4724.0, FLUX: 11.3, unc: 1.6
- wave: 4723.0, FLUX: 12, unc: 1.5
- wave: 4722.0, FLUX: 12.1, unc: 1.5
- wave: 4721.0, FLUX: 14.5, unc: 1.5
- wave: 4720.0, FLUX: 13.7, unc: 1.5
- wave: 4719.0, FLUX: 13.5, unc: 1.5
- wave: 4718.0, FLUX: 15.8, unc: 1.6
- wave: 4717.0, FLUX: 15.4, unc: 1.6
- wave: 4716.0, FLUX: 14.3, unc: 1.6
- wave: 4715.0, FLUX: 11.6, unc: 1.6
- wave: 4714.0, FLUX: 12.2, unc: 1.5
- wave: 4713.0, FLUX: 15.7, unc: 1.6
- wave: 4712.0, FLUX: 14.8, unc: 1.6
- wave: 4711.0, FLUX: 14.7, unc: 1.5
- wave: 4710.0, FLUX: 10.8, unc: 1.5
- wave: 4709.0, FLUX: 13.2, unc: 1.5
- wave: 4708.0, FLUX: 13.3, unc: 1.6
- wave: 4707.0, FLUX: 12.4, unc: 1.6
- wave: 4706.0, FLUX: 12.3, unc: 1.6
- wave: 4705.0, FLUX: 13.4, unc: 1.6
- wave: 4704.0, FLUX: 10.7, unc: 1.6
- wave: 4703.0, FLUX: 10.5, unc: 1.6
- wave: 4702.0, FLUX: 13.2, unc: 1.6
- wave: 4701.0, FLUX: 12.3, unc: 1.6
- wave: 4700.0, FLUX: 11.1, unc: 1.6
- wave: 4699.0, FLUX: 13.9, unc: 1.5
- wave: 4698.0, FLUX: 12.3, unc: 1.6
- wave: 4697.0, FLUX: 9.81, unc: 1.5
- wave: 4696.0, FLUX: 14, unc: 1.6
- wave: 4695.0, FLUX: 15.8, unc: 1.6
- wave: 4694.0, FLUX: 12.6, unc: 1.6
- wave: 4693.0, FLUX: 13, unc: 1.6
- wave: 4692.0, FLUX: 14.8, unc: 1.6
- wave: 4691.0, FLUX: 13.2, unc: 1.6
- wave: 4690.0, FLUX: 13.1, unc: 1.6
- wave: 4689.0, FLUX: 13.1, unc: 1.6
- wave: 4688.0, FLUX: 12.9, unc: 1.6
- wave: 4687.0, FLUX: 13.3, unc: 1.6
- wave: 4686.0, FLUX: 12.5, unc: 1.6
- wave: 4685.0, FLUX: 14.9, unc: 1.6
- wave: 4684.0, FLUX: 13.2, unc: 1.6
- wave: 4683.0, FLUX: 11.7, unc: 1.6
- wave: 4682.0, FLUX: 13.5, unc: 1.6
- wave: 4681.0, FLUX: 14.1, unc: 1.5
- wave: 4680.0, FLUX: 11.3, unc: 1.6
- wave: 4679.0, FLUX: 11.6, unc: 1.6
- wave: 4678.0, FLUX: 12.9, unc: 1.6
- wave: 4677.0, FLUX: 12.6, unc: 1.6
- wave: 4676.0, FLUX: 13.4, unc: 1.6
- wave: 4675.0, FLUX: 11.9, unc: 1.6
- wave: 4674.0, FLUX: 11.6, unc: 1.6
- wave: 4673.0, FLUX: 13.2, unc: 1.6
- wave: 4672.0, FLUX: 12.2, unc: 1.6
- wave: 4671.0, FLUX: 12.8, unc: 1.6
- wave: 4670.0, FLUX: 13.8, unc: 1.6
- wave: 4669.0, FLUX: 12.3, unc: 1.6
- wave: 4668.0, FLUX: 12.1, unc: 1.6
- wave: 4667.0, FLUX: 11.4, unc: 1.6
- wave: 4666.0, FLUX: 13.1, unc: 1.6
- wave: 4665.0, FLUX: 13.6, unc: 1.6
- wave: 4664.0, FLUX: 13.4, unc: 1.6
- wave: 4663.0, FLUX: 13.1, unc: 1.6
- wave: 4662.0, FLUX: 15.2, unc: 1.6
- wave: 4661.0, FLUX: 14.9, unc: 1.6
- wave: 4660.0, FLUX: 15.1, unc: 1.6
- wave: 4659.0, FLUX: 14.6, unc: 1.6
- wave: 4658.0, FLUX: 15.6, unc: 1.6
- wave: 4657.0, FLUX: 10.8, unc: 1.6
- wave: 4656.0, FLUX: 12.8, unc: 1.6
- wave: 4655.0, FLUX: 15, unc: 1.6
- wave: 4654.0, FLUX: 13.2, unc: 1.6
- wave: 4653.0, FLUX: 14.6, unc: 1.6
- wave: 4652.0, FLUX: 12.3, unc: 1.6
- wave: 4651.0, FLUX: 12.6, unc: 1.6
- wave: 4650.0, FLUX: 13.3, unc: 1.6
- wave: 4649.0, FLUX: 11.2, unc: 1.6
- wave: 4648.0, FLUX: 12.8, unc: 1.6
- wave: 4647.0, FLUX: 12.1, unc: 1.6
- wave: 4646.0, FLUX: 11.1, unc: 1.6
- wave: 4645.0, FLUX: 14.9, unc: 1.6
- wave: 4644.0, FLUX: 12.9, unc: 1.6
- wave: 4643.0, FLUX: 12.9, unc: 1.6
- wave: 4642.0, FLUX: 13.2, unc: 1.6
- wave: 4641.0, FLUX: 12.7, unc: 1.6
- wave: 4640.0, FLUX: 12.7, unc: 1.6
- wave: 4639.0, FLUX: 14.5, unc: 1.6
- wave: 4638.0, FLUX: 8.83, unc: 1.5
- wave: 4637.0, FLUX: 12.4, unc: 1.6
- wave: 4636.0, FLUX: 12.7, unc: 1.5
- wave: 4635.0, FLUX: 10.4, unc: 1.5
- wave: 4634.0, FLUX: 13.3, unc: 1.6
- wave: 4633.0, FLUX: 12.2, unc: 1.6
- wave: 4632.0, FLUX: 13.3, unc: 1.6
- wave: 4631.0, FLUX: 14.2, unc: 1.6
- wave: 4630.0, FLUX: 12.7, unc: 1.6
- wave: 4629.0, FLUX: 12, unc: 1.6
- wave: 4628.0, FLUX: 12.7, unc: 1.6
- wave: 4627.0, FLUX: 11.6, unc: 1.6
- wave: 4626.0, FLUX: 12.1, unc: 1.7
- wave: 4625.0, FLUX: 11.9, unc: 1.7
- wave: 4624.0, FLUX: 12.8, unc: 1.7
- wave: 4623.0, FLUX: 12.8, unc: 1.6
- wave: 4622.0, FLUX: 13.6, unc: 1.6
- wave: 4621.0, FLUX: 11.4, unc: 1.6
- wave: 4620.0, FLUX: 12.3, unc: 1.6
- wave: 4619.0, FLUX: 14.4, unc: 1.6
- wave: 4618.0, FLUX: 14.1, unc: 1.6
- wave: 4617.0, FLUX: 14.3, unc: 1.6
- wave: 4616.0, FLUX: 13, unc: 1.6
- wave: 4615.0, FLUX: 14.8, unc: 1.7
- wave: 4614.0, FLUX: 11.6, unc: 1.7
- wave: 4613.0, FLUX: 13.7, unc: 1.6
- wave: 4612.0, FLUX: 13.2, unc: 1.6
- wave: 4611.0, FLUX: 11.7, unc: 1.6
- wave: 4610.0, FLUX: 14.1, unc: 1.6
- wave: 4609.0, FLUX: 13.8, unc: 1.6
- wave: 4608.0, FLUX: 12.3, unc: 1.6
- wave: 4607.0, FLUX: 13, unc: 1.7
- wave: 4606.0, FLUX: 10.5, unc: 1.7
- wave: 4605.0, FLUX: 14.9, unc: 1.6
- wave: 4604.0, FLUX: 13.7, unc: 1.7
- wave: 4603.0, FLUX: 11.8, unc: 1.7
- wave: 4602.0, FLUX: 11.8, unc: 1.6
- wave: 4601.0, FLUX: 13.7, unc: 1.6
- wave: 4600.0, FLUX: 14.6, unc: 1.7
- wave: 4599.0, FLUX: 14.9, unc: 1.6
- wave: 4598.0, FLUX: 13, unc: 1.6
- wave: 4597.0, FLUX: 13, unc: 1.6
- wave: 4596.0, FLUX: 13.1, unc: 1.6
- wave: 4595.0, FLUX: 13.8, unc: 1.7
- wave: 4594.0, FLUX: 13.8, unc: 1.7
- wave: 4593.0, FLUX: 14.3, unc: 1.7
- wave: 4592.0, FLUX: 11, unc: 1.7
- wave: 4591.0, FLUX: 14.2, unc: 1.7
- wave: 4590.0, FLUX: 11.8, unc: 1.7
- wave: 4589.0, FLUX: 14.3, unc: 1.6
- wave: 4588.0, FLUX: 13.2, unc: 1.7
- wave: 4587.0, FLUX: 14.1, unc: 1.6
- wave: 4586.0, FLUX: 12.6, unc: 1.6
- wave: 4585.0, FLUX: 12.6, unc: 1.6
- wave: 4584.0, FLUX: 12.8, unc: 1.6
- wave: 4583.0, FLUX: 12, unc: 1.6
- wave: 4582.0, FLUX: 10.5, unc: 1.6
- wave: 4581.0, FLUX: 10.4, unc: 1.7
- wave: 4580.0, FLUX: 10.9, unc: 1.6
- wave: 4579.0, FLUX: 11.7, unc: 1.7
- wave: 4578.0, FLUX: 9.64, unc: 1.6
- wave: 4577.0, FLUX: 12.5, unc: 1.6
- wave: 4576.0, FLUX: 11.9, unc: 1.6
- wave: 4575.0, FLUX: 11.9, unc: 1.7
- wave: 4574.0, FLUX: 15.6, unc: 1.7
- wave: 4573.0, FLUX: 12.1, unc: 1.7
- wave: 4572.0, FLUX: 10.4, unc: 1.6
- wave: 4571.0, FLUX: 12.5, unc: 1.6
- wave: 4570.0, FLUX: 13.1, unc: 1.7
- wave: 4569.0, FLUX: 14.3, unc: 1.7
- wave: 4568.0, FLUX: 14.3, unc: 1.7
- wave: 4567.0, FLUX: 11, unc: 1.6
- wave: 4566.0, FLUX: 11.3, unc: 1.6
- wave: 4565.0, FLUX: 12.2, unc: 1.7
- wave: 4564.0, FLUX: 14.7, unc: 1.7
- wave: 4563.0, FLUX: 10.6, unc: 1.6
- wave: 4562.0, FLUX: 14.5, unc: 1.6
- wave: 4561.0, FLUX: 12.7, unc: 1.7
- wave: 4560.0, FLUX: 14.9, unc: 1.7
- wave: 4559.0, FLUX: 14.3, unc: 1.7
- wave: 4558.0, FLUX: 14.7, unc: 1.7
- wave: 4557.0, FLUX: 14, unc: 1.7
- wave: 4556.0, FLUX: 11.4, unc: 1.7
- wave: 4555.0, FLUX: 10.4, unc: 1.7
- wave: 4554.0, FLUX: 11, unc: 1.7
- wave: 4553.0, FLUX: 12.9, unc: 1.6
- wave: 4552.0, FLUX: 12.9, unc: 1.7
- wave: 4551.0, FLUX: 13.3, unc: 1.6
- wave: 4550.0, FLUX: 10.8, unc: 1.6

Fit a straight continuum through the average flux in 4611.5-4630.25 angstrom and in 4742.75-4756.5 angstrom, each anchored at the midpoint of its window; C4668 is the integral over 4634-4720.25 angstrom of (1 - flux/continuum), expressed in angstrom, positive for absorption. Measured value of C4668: 1.4 angstrom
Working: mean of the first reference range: 12.9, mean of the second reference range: 13.6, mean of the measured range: 13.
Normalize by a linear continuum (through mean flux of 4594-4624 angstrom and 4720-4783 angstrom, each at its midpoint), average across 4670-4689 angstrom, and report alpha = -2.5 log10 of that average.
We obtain 0.031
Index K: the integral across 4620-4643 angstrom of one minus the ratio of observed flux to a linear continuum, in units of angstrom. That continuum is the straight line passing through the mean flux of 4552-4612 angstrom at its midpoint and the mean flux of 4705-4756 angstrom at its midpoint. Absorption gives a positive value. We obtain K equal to 0.9 angstrom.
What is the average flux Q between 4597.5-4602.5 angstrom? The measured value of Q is 13.6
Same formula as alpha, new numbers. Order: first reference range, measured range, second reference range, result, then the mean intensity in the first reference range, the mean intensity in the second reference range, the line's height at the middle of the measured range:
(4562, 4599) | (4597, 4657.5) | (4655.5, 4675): 0.01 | 12.6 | 13.2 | 12.9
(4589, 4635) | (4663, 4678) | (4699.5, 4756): 0.04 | 13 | 13.3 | 13.1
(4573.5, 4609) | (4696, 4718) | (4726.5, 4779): 0.02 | 12.8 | 13.2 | 13.1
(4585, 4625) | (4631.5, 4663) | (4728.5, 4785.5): 0.01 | 13.2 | 13.1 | 13.2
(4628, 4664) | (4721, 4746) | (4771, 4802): -0.04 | 13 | 12.9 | 12.9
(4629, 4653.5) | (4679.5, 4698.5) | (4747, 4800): -0.03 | 12.6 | 12.8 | 12.7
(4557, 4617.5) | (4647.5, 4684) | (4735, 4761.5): 0.01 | 12.9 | 13.5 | 13.2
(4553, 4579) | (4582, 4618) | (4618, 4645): -0.04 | 12.6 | 12.6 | 12.6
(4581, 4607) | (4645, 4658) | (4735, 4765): 0.02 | 13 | 13.3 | 13.1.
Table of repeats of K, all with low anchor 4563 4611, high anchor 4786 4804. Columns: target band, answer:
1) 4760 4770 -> 0.1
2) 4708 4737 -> -1.4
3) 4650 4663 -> -1.2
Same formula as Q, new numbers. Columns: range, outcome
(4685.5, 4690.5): 13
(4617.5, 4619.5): 14.2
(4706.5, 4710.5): 12.4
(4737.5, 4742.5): 14.2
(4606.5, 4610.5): 13.3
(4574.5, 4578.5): 11.5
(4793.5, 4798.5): 13.1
